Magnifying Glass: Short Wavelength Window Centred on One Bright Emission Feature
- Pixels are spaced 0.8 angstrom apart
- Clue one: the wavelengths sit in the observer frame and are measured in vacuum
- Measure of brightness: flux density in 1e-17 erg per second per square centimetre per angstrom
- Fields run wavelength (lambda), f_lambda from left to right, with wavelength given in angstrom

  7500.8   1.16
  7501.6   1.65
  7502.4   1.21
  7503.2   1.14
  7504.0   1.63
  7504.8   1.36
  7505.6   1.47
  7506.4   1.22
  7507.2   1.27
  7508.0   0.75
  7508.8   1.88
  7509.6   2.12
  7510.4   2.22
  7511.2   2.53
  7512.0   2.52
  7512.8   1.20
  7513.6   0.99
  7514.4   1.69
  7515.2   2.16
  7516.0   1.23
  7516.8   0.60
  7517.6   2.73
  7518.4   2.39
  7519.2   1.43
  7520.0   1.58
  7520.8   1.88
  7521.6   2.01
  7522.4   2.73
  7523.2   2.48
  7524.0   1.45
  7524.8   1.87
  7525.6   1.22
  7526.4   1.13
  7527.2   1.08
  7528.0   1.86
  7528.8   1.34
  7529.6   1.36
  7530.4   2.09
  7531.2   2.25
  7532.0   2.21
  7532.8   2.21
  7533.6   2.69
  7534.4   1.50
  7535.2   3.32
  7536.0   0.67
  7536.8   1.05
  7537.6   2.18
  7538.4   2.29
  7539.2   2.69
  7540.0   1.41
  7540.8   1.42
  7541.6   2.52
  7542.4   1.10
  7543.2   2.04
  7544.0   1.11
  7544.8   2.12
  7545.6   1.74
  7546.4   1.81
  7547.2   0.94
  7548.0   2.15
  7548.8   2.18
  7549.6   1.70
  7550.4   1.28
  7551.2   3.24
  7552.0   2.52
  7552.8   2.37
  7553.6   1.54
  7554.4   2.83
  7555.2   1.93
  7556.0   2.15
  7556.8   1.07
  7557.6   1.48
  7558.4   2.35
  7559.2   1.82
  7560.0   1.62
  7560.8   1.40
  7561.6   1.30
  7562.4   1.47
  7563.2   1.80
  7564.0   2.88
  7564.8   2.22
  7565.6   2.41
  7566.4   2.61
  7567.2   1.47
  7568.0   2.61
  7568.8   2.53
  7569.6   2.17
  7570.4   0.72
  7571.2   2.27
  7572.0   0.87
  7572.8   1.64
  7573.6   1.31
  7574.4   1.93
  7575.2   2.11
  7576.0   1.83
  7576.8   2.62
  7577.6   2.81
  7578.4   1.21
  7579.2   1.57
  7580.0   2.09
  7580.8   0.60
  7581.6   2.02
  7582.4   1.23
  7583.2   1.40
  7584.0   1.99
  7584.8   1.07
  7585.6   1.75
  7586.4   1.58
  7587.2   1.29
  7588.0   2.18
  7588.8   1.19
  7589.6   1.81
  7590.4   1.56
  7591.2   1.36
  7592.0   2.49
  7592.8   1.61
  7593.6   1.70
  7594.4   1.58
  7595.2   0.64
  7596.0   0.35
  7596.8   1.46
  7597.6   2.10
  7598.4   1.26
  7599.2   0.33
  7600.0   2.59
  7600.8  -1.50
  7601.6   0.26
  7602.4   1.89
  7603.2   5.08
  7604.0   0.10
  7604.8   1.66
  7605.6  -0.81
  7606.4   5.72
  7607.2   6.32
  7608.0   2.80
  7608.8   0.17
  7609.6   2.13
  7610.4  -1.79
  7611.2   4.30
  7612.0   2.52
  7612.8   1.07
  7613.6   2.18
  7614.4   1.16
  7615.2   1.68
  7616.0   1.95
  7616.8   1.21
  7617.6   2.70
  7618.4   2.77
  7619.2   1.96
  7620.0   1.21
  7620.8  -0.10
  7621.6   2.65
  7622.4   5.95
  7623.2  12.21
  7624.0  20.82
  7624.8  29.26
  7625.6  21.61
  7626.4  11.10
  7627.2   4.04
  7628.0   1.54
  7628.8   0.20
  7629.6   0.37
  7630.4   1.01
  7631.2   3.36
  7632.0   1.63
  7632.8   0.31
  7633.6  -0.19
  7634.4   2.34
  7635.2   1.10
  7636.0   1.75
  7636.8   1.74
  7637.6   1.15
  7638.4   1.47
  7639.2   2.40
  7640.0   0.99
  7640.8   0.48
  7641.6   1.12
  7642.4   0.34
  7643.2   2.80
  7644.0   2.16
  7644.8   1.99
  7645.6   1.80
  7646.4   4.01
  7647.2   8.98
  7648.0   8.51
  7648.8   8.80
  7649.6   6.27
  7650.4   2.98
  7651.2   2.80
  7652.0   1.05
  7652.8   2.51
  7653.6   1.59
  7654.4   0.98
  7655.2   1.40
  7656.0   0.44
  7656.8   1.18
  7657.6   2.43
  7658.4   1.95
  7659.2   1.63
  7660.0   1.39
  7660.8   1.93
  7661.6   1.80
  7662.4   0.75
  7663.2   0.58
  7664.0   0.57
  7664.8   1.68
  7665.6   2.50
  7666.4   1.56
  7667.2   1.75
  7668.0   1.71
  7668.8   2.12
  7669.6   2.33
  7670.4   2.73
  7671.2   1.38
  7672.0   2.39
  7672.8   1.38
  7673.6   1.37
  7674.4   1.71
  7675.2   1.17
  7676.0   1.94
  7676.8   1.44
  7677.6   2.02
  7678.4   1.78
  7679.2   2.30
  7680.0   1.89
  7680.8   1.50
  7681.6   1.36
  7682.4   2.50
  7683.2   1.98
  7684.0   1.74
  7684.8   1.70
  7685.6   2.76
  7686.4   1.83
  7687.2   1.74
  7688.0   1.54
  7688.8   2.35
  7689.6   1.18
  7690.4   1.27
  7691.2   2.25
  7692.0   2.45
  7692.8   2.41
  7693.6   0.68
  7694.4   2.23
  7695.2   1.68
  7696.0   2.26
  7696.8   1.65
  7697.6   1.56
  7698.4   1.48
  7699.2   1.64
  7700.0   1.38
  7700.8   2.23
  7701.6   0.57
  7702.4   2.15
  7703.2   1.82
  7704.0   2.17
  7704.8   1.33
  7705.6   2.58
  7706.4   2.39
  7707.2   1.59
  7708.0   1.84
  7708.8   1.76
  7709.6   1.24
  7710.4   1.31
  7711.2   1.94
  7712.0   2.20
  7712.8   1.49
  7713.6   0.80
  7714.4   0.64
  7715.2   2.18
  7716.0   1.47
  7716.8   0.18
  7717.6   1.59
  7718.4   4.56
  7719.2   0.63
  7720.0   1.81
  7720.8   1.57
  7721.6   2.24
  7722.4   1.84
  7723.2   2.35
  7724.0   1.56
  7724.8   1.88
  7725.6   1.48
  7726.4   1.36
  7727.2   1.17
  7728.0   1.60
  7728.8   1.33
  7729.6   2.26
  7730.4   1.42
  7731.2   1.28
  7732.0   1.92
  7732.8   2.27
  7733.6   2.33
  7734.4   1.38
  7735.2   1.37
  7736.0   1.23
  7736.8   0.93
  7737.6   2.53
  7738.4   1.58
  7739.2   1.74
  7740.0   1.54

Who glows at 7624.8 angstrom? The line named H-alpha 6563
